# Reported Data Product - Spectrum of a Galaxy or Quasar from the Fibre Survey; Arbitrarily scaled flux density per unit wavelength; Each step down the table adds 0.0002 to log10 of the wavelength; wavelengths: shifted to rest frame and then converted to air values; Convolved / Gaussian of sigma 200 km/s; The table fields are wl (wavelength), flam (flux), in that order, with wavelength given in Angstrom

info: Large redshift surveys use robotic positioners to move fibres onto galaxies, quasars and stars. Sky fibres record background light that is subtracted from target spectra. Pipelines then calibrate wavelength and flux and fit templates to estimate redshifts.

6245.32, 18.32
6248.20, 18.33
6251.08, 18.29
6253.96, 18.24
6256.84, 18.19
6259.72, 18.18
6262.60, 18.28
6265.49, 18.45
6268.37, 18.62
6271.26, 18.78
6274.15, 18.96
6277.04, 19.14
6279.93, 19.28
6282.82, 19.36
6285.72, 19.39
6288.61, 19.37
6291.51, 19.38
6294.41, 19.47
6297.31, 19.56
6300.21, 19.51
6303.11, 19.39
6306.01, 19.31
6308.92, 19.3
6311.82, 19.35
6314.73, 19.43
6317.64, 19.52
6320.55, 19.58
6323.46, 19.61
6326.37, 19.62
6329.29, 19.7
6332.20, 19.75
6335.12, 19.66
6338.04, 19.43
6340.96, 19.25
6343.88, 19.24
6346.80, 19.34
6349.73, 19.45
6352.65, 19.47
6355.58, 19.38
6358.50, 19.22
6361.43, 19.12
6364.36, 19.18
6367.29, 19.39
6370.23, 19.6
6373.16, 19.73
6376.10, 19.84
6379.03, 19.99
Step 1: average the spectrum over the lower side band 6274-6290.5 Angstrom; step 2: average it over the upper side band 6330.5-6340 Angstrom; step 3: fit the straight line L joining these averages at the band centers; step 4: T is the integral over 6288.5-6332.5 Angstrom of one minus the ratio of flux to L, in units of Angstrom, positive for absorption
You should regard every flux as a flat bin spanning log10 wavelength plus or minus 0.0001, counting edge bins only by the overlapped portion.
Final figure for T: -0.1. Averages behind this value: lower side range 19.3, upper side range 19.6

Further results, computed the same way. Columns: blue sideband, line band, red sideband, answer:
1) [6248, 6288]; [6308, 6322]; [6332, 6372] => -0.3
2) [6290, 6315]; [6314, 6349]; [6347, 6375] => -0.2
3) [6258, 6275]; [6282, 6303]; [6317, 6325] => -0.4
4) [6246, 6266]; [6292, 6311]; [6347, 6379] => -0.7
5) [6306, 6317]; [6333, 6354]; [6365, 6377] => 0.1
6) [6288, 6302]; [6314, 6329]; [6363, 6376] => -0.1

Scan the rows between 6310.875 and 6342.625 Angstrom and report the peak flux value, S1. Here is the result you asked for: 19.75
